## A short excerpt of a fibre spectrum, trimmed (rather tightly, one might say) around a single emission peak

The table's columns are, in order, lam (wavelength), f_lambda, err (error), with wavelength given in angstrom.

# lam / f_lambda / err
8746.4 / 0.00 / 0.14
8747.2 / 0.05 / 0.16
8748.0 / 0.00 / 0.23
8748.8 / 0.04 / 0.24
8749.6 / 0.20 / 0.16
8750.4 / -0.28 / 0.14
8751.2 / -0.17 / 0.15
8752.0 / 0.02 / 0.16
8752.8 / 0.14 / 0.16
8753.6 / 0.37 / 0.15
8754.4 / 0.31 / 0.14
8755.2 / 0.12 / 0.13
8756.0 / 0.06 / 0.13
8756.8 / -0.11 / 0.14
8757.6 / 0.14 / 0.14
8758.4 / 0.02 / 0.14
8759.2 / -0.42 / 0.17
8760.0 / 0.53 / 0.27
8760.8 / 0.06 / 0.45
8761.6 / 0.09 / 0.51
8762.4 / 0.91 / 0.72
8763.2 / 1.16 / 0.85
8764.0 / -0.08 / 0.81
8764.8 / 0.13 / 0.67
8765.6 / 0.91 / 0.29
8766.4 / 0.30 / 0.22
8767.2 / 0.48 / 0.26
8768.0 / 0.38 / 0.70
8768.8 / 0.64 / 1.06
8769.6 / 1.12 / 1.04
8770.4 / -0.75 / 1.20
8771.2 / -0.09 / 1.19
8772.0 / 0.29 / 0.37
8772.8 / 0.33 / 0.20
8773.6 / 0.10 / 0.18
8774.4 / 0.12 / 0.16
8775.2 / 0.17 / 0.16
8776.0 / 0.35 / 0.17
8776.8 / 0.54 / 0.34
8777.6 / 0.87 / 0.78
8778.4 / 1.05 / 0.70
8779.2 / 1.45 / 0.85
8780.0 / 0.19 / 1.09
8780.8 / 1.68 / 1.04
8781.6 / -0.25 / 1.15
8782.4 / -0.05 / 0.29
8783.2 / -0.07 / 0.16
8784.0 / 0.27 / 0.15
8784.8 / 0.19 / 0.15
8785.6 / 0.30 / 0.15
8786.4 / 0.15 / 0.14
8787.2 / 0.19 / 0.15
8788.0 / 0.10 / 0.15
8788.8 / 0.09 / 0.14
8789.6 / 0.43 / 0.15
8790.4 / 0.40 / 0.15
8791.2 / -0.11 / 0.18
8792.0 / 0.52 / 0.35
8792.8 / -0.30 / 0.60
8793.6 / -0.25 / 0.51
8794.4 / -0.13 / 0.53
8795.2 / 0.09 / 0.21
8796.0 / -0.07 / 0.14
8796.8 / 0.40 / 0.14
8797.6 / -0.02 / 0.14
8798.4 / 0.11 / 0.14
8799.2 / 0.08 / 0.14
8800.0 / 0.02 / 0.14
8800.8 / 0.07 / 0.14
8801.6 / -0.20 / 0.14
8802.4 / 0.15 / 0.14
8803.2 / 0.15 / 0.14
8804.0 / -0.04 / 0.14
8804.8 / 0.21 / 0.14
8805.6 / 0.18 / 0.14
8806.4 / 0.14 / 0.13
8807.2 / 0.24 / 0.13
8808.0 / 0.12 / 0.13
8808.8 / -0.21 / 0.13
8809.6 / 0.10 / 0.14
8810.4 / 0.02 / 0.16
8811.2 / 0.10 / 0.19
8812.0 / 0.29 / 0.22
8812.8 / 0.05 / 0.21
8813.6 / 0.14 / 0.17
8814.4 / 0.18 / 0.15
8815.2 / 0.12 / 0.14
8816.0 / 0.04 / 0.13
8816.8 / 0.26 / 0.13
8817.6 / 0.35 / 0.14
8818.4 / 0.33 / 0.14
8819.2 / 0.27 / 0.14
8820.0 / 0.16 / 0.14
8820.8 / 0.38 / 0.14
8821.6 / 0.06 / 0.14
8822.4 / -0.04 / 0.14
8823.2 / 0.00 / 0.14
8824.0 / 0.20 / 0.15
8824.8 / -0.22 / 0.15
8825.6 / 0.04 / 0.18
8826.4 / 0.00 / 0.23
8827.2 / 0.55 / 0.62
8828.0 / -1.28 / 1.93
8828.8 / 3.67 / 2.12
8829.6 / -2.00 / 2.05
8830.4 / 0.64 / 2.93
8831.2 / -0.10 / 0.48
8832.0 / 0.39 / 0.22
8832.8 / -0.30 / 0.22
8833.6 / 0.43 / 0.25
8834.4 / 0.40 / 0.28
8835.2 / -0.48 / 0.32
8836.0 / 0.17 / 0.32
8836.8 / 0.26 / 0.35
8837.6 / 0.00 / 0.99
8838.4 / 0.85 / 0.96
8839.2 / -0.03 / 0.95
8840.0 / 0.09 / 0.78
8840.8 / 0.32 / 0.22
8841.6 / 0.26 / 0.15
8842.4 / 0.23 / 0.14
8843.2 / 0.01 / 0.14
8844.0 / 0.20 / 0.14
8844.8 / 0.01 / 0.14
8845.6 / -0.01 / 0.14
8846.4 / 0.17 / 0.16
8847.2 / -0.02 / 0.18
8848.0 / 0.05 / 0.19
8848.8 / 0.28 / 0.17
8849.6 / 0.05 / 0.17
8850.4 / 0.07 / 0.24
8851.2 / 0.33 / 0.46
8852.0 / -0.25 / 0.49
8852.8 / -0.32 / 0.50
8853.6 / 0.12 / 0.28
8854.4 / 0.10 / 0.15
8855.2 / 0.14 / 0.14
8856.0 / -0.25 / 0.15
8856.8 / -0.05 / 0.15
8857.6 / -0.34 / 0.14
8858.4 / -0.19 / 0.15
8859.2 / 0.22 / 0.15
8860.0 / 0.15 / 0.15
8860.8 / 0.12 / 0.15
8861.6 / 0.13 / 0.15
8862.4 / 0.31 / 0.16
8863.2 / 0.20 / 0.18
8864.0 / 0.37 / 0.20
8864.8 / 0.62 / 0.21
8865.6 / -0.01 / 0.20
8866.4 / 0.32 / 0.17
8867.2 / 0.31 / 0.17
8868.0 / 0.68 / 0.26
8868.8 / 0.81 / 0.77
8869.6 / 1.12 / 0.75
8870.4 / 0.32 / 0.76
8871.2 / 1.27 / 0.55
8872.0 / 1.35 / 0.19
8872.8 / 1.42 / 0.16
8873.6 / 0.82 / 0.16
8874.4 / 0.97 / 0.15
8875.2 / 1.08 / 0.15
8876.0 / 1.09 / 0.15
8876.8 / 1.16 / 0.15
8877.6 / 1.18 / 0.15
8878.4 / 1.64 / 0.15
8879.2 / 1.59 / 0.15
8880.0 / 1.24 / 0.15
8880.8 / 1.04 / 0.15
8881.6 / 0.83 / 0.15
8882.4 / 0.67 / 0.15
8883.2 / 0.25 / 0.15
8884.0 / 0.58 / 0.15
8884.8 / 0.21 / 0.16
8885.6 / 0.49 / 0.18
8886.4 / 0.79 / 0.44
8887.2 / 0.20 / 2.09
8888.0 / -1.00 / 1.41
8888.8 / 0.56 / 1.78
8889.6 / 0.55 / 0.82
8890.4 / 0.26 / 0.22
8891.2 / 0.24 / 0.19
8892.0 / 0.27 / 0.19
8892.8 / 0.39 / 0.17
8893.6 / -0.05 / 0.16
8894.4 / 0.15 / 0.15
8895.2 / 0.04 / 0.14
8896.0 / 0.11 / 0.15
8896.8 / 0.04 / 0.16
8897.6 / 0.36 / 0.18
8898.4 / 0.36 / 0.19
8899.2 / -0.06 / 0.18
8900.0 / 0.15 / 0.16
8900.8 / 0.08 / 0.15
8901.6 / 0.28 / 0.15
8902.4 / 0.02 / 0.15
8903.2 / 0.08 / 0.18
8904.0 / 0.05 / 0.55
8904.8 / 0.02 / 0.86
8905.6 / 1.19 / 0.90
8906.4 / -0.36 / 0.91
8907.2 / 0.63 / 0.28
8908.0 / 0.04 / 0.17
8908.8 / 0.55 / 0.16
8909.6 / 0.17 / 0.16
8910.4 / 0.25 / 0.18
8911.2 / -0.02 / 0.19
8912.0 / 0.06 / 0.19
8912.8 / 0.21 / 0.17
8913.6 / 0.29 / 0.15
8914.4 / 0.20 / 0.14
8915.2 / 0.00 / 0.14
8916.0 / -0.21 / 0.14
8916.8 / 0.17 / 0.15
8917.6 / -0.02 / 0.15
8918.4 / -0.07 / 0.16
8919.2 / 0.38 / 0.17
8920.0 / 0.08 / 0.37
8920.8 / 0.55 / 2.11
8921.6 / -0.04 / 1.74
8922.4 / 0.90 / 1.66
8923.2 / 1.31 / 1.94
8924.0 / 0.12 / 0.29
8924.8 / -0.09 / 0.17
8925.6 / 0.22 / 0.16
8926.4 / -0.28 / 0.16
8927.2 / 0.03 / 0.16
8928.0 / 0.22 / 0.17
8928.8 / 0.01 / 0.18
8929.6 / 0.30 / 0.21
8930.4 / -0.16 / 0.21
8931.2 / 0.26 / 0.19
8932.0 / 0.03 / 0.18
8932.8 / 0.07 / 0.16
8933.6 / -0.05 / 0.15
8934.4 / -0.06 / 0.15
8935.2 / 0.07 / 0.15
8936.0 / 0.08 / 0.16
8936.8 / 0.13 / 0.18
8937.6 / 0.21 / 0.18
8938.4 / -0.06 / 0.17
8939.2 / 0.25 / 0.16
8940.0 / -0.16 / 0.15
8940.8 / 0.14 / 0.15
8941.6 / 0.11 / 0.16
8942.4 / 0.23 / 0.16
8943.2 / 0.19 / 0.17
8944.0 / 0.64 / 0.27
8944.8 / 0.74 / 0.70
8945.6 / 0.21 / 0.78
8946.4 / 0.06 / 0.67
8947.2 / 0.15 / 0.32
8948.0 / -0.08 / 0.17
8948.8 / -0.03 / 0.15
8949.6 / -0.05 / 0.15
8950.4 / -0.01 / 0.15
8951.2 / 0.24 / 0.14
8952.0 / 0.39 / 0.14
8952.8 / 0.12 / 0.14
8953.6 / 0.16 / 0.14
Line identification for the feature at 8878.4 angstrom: [O II]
